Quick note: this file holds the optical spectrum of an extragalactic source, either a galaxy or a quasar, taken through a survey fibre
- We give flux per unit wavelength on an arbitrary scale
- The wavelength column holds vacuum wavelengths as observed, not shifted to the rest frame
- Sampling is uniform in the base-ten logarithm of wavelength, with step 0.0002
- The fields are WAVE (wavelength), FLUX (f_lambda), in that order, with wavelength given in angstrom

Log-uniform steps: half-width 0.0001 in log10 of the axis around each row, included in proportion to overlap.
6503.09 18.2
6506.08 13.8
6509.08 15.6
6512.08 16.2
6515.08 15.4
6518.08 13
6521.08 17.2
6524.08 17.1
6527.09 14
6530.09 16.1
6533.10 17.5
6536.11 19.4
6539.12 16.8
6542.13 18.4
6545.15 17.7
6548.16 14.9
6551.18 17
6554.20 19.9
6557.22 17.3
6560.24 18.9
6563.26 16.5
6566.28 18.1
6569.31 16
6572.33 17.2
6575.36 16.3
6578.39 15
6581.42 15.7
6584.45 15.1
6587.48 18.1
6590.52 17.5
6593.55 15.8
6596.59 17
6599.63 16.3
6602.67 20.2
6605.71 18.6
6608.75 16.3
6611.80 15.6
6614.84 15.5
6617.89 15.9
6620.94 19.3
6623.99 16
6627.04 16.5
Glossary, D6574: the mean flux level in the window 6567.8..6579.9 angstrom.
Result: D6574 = 16.1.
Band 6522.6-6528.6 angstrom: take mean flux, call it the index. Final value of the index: 15.5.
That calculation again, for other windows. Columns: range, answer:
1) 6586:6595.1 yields 17.1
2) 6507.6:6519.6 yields 15.1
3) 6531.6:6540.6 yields 17.9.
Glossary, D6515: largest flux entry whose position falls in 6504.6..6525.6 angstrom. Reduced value 17.2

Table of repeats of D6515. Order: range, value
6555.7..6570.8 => 18.9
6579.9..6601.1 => 18.1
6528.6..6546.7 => 19.4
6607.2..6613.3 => 16.3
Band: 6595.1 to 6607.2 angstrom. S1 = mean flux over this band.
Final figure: 18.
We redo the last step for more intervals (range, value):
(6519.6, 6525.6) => 17.1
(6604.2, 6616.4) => 16.5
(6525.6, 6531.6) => 15.1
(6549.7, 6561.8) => 18.3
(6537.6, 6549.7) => 16.9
